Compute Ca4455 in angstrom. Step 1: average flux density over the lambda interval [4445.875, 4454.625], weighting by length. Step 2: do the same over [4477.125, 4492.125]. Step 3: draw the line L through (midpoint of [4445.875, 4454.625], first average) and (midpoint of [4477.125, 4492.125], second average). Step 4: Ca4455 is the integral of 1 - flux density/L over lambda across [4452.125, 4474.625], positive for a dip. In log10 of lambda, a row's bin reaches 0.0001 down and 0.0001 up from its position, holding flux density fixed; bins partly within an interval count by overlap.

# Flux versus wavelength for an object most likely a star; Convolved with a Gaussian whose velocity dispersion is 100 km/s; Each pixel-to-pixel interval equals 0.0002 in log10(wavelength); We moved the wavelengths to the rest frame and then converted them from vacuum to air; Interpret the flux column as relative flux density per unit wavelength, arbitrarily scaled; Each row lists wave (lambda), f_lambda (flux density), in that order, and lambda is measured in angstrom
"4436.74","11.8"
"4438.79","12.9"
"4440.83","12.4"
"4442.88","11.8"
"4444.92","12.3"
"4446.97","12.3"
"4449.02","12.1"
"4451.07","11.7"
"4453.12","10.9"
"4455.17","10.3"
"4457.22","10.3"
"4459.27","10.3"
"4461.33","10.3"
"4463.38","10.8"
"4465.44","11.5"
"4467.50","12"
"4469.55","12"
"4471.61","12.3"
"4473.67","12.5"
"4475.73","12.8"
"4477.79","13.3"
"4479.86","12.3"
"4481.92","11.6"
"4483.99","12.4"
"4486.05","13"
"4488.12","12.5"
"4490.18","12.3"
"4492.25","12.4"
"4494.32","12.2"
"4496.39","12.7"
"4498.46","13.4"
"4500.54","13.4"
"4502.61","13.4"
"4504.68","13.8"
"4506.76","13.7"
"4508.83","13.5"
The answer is 1.5 angstrom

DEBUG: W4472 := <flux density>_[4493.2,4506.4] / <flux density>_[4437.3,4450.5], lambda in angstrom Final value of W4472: 1.07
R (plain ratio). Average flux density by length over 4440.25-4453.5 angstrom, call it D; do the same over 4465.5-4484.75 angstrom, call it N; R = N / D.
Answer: 1.03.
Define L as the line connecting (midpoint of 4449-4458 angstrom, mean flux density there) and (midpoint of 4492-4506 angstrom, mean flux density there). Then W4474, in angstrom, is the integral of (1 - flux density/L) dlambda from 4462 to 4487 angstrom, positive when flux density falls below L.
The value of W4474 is -0.5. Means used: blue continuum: 11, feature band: 12.2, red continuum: 13.1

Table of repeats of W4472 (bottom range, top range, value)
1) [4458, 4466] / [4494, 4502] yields 1.22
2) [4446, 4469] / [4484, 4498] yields 1.13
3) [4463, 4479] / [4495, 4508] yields 1.10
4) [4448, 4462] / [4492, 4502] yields 1.19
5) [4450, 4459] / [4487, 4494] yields 1.15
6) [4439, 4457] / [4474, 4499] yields 1.07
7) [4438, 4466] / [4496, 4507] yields 1.18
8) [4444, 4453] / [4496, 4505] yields 1.12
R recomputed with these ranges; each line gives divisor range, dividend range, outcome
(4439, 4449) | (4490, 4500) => 1.03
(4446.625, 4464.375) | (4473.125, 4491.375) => 1.14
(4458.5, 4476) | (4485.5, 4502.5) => 1.10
